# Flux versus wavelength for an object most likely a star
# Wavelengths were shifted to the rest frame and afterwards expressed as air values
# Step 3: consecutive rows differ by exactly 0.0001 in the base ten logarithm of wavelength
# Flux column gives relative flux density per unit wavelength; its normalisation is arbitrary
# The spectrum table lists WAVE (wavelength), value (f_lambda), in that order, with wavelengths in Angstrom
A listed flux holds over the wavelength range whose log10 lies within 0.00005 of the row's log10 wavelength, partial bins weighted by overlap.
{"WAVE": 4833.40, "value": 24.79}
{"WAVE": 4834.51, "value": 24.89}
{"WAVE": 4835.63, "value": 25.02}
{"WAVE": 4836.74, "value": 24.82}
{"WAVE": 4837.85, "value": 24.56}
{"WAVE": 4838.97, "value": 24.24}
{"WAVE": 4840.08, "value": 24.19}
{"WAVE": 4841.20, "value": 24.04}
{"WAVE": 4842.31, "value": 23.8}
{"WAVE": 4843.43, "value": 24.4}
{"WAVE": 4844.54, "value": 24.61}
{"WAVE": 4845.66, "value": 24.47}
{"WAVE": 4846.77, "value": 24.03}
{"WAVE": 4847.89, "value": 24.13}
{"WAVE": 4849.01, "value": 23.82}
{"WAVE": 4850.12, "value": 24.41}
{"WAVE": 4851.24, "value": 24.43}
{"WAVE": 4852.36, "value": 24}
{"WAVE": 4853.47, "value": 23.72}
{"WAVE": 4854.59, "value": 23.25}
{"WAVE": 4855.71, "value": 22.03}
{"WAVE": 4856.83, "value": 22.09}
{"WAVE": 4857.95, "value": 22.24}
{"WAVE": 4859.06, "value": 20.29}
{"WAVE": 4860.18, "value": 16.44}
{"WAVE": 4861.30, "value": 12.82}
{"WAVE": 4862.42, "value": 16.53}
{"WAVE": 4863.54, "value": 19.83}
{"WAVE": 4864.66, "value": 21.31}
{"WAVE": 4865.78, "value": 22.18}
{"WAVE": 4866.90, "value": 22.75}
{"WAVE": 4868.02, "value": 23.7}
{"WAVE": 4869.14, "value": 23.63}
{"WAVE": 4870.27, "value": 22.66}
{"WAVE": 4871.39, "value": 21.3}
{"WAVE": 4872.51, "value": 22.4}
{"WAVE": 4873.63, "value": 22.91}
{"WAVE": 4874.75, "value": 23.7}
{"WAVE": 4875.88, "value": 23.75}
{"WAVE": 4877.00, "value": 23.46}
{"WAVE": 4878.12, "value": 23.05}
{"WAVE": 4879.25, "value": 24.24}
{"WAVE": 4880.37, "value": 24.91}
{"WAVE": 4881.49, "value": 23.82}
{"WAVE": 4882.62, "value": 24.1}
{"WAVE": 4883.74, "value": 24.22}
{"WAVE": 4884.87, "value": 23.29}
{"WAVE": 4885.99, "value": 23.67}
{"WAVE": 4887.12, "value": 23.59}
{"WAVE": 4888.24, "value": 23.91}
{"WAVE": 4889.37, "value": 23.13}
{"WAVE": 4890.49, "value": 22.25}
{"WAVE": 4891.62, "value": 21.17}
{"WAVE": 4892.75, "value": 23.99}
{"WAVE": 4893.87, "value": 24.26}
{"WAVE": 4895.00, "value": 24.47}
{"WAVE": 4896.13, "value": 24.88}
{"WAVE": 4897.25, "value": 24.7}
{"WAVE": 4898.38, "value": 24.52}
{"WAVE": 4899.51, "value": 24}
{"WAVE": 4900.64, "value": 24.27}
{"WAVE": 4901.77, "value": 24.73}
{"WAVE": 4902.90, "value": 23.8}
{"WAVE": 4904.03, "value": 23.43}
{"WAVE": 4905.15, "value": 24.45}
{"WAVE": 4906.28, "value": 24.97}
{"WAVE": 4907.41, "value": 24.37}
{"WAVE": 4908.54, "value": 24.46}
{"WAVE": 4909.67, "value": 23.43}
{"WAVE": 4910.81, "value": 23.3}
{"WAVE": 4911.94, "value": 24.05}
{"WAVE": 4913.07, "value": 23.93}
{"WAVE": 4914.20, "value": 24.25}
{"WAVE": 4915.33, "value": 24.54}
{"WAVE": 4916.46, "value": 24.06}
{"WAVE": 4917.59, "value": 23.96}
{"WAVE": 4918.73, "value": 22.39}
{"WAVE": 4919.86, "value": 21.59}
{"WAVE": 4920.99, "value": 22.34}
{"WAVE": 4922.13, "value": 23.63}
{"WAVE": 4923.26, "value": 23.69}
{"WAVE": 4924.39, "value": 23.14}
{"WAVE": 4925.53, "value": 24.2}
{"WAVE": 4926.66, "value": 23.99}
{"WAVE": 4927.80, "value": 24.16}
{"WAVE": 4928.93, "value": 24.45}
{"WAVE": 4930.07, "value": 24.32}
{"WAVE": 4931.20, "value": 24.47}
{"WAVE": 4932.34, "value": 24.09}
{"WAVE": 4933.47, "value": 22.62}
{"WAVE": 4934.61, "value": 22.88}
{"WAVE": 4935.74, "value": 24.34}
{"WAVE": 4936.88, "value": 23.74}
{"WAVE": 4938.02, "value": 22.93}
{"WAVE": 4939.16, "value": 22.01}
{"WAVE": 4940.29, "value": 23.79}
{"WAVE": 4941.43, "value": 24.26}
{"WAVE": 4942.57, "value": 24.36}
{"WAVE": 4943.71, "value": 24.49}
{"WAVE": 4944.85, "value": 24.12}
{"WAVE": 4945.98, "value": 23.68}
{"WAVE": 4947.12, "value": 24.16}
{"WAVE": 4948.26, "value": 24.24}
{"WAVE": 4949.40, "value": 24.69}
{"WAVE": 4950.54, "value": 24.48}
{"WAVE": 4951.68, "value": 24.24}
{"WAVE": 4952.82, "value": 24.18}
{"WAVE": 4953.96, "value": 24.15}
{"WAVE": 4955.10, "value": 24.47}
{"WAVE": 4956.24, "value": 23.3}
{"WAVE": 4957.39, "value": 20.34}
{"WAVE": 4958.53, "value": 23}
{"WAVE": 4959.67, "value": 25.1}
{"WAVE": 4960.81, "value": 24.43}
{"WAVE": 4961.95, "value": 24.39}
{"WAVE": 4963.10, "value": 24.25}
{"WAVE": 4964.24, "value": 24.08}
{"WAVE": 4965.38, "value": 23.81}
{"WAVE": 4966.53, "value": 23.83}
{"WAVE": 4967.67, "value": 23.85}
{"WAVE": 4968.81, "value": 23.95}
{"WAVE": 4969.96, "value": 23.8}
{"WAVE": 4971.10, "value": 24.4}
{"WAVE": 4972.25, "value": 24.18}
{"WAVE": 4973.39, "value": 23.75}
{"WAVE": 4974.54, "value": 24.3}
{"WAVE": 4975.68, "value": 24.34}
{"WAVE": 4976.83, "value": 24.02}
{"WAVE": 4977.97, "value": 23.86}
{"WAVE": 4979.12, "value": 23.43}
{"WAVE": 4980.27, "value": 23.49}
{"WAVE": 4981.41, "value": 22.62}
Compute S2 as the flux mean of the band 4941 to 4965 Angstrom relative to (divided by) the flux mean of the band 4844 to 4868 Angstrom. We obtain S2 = 1.10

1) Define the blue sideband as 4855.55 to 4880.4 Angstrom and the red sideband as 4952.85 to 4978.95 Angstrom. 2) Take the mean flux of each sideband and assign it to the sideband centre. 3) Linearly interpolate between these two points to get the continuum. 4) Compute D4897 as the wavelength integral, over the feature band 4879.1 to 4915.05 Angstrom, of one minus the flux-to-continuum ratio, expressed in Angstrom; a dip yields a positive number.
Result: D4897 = -2.7 Angstrom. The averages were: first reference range 21.6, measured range 24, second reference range 23.9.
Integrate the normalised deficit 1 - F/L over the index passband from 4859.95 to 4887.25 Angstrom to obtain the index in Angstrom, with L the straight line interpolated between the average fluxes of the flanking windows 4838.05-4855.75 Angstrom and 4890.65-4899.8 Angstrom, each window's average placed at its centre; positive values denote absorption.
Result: 2.0 Angstrom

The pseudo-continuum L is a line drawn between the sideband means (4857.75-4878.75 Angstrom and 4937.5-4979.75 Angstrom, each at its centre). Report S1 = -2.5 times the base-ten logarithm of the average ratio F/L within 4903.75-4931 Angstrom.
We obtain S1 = -0.05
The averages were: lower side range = 21.3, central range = 23.8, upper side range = 23.9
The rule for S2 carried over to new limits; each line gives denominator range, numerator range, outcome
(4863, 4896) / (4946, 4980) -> 1.03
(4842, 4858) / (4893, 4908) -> 1.03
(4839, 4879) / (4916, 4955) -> 1.06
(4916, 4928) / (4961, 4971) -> 1.03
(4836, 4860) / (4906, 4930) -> 1.01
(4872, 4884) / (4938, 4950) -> 1.01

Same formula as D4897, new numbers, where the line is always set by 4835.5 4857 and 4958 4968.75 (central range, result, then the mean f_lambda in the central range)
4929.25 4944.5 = 0.2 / 23.7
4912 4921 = 0.2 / 23.5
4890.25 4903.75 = 0.1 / 23.9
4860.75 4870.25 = 1.4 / 20.5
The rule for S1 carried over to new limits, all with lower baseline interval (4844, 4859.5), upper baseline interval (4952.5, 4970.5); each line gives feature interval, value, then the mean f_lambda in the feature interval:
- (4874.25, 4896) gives -0.005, 23.6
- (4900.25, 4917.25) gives -0.024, 24.1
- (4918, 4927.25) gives 0.025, 23.1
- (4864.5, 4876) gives 0.034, 22.8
